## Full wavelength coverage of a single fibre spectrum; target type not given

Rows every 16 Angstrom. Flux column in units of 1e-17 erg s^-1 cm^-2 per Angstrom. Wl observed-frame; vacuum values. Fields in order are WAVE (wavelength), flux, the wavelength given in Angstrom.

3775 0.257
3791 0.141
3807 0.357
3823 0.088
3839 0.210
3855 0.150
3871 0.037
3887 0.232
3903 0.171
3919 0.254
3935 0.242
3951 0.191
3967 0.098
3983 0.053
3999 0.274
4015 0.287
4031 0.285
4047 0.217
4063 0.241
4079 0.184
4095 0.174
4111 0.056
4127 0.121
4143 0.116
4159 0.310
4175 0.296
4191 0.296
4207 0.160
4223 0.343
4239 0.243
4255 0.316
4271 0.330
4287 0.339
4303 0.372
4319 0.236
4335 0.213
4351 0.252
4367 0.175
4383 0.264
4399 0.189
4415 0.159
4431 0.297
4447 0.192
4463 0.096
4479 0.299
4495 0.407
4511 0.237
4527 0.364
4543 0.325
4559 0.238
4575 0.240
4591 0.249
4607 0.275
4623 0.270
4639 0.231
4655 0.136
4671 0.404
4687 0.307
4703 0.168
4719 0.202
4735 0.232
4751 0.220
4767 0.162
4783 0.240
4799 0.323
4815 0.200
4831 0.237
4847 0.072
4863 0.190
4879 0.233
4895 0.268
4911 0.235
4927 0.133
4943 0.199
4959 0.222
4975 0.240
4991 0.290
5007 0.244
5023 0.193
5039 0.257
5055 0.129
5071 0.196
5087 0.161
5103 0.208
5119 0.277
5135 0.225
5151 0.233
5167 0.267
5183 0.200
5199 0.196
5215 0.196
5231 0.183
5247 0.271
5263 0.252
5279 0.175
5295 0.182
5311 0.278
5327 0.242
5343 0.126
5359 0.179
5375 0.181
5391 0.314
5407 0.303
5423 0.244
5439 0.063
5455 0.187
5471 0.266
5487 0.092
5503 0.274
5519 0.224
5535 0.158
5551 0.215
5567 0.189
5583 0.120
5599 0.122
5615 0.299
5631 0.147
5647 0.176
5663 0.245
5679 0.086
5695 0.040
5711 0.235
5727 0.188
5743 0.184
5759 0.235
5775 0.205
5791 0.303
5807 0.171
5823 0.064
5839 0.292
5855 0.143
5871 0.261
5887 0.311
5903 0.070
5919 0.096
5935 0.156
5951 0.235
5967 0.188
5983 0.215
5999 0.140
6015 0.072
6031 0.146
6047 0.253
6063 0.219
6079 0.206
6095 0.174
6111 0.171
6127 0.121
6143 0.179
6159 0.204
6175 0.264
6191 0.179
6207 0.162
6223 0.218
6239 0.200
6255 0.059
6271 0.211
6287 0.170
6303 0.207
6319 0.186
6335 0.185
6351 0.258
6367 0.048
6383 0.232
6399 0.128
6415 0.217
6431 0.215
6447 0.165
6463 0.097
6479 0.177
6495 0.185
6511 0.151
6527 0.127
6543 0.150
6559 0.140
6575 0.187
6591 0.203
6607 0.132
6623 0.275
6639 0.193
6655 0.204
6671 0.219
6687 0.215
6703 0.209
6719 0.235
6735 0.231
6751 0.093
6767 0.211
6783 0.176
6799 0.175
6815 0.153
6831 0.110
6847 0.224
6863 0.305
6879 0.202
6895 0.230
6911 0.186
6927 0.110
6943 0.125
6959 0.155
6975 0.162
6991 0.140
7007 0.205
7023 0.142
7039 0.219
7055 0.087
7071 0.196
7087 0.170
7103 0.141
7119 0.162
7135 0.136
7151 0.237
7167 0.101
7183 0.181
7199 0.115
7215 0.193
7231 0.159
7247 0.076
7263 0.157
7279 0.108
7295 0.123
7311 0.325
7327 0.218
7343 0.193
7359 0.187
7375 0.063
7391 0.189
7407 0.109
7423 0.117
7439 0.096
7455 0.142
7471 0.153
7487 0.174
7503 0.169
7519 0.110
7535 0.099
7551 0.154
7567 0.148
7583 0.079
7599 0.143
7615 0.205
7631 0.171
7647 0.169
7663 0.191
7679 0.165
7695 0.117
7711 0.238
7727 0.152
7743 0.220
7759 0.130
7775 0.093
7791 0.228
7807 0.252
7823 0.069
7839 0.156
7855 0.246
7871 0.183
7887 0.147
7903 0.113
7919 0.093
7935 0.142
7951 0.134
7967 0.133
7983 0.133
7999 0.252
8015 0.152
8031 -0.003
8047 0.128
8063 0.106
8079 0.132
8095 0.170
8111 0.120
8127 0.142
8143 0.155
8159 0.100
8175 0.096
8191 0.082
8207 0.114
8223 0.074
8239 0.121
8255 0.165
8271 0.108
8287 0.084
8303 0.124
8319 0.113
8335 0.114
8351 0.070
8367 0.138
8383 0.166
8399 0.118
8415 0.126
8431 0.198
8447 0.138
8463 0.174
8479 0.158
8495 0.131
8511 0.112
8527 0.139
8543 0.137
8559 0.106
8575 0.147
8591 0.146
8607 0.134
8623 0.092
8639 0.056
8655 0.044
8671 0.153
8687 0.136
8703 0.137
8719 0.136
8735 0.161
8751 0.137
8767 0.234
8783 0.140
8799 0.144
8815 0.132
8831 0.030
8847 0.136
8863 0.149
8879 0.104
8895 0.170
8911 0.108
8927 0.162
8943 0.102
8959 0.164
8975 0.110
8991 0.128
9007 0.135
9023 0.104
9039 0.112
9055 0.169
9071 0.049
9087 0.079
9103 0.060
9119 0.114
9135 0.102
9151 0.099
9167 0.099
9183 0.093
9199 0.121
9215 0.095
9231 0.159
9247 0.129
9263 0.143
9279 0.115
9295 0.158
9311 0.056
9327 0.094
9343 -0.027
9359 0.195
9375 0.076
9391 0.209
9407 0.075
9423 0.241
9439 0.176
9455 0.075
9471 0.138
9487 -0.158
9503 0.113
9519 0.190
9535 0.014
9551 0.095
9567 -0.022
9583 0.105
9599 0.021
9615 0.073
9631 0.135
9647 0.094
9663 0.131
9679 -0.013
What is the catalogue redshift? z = 0.459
